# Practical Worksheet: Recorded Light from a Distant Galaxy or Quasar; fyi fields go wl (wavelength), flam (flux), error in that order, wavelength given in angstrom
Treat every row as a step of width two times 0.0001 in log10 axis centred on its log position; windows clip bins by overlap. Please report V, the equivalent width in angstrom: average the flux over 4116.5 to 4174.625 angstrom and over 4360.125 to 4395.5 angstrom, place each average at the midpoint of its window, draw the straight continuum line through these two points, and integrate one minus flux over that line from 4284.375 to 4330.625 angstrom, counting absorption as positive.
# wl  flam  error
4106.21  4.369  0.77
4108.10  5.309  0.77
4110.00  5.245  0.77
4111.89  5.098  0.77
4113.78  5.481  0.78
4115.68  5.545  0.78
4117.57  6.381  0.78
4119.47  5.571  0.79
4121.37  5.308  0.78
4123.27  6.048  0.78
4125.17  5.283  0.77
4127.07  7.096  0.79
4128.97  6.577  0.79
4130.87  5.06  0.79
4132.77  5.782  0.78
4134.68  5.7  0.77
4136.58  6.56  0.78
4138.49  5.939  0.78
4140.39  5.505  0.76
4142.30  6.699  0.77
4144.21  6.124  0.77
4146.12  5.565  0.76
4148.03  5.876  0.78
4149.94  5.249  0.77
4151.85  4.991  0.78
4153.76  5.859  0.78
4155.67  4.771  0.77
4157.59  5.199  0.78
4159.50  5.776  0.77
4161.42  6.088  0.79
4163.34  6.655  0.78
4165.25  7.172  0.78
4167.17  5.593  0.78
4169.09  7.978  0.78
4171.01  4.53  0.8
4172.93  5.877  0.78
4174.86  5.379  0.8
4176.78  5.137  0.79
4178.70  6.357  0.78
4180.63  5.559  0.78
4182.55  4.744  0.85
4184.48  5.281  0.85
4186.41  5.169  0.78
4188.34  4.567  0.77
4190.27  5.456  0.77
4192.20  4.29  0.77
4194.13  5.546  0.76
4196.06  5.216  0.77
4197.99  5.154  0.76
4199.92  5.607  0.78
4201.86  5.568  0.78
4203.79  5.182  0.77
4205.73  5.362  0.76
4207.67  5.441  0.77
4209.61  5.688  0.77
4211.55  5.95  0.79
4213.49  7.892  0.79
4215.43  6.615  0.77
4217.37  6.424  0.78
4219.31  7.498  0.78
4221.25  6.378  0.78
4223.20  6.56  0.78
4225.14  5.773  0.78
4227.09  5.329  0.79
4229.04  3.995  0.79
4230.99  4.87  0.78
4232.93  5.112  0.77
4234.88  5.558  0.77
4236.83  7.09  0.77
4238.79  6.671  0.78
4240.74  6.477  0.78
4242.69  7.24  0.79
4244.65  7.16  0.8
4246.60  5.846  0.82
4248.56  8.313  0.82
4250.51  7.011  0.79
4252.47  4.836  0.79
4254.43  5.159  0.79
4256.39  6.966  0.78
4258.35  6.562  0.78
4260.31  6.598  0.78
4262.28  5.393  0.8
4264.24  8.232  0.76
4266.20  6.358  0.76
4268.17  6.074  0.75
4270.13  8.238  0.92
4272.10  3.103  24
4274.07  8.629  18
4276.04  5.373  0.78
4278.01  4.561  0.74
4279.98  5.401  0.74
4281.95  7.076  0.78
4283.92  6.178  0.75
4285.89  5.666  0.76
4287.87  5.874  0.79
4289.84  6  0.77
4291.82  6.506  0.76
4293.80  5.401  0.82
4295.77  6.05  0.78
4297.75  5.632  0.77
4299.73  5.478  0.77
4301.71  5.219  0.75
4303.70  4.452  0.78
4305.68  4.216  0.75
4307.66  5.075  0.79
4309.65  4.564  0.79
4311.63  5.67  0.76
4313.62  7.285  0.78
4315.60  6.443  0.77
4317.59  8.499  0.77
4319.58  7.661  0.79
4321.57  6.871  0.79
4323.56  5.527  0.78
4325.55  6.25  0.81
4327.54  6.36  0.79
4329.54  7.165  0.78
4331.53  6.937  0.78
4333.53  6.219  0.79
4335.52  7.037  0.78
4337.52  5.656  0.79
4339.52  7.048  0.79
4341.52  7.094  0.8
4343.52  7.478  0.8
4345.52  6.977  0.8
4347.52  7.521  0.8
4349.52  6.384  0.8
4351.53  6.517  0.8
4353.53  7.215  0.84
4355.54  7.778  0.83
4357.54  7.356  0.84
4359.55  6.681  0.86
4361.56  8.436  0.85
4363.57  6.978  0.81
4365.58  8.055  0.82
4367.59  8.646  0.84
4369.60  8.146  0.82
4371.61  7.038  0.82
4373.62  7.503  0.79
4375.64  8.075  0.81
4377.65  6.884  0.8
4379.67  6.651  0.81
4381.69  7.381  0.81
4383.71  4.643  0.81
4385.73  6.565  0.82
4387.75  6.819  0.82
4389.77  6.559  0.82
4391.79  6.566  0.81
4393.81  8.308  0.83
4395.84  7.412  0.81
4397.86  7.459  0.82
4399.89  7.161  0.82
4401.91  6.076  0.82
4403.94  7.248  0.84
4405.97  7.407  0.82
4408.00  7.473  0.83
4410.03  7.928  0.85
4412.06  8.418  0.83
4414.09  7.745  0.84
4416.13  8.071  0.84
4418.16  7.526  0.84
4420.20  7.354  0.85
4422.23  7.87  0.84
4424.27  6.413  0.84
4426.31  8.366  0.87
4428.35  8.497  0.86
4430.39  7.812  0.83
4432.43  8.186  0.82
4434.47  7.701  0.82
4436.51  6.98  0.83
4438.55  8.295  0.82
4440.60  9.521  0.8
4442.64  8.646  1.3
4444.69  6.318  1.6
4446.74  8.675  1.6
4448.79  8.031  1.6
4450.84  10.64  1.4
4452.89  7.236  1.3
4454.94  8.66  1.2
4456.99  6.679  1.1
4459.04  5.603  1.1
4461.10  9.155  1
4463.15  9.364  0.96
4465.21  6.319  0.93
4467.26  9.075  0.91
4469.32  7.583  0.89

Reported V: 5.7 angstrom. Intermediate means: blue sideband 5.89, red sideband 7.24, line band 6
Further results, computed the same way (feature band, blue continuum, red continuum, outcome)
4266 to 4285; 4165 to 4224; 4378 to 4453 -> 1.0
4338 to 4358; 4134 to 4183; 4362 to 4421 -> -0.1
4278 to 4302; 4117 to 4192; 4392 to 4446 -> 3.2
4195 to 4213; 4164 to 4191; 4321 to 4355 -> 0.9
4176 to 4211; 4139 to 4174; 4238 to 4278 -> 4.5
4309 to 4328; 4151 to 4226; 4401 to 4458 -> 0.9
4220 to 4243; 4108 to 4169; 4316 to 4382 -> 1.8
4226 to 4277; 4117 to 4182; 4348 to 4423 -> 1.9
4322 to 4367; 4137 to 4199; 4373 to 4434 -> -0.2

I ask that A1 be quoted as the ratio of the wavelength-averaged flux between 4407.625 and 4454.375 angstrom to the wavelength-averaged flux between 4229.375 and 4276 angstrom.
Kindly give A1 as 1.26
